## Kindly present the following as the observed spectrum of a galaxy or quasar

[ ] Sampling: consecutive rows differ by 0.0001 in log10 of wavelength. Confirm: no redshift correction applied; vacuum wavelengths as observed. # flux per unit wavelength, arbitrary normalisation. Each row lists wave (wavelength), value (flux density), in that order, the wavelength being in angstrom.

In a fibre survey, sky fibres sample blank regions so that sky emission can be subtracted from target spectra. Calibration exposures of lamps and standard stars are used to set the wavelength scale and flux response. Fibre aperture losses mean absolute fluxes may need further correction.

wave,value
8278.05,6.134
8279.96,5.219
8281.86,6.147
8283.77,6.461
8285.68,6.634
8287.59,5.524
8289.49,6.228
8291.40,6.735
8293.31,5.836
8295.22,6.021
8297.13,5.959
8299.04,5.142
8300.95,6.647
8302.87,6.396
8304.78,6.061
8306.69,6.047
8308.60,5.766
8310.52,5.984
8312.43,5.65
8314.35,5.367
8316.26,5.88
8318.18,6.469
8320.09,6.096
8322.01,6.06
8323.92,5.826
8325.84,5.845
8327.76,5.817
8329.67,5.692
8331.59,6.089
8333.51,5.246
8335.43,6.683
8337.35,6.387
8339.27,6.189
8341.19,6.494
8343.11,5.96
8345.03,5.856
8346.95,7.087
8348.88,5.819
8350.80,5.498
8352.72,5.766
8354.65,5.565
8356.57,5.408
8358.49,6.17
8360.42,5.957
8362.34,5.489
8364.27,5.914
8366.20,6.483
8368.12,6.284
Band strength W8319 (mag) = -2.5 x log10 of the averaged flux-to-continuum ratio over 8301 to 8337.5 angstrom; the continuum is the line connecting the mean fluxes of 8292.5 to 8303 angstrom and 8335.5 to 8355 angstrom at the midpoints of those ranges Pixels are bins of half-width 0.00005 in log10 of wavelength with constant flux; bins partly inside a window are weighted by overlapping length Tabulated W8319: 0.010 mag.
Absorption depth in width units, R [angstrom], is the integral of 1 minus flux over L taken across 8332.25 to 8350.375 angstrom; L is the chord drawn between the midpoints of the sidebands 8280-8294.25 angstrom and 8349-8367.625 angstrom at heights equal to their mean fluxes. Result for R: -0.8 angstrom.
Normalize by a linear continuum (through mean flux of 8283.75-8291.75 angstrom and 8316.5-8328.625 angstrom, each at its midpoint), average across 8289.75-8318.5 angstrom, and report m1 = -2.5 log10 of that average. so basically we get 0.028 mag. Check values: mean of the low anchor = 6.27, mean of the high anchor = 6.01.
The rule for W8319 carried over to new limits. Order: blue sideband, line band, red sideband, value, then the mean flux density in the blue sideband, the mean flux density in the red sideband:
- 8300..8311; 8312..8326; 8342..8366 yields 0.03 mag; 6.15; 5.9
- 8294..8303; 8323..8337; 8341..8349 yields 0.05 mag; 5.99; 6.26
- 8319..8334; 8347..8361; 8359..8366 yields 0.01 mag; 5.86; 5.88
